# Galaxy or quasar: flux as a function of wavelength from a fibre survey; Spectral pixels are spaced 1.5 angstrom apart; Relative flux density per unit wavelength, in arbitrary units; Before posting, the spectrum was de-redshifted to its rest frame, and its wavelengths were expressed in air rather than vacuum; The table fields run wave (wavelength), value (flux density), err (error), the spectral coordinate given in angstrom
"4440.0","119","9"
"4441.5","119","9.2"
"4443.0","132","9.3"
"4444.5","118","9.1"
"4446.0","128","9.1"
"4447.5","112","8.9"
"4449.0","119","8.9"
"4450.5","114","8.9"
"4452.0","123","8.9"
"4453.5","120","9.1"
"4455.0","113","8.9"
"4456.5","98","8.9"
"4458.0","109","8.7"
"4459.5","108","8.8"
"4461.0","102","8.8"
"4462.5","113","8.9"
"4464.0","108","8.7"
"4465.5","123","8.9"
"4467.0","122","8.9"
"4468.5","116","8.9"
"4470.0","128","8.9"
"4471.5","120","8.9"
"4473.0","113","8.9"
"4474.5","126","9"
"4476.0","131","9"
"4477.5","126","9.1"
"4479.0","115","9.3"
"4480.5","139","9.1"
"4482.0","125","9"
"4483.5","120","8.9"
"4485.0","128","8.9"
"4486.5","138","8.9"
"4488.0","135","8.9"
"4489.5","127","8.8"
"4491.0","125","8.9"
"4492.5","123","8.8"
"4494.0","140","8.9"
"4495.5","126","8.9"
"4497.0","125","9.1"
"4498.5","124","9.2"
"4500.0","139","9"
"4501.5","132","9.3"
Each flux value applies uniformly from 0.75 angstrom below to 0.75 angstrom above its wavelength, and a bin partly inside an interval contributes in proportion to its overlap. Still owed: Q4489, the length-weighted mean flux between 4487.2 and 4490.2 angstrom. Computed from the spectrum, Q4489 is 131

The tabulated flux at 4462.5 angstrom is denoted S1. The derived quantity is 113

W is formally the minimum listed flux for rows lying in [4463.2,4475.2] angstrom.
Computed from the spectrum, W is 108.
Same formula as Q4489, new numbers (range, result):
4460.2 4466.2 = 111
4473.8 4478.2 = 128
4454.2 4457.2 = 106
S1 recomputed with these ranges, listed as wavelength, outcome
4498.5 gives 124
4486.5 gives 138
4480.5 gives 139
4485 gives 128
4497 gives 125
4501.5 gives 132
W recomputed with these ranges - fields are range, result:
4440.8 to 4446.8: 118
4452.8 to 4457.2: 98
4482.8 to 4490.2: 120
